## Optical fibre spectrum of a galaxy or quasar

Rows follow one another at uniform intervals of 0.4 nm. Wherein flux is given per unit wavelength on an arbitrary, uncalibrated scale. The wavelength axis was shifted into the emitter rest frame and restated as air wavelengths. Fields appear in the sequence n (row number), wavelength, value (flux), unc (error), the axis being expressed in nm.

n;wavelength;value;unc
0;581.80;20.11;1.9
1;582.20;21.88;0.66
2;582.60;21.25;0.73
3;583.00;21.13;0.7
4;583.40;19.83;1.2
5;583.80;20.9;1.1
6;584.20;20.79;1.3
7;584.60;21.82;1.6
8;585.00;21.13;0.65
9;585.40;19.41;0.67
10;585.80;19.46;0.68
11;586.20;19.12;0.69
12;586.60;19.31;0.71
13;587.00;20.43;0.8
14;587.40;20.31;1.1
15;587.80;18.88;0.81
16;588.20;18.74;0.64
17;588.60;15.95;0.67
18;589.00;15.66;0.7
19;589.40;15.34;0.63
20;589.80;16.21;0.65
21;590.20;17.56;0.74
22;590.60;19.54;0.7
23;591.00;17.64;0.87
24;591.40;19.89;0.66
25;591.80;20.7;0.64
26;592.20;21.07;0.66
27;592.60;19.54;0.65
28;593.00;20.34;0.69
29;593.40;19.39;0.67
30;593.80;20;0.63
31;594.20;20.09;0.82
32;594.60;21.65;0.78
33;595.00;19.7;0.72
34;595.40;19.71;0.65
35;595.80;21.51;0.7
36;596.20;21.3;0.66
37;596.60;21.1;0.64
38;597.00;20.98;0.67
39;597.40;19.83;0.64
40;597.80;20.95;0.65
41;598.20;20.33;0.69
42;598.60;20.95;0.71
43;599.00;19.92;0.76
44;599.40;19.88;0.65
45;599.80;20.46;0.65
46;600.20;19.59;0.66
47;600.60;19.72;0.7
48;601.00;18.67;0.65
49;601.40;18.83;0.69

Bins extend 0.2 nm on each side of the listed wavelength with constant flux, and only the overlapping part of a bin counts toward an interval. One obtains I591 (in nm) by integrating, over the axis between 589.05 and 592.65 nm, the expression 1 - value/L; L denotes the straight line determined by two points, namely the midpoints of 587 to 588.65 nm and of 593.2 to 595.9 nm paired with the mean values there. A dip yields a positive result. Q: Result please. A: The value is 0.20 nm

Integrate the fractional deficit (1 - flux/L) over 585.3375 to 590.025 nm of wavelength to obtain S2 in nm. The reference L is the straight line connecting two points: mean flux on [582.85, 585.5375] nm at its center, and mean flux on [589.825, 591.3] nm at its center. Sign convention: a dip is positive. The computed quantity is 0.28 nm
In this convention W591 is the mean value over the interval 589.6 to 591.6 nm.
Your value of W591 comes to 18.2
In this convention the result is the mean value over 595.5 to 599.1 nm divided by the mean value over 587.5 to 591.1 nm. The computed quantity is 1.20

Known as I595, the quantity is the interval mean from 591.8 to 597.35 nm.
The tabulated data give 20.5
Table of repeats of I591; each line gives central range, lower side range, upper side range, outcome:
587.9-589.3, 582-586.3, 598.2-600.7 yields 0.25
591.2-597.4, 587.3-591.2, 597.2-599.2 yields -0.43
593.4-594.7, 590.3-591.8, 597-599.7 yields -0.04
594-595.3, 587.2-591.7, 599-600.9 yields -0.11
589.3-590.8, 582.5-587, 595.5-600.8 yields 0.23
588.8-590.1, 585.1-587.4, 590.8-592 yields 0.24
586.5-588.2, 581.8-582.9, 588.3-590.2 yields -0.20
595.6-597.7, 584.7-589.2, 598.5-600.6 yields -0.12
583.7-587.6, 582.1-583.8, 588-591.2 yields -0.18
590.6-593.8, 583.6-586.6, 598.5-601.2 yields 0.05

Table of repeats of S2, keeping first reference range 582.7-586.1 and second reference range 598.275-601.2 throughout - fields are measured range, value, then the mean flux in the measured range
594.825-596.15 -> -0.023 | 20.4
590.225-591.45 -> 0.094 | 18.7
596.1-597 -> -0.050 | 21.1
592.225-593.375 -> 0.009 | 20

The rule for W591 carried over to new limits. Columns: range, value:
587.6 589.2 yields 17.3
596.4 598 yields 20.7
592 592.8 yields 20.3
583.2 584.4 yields 20.5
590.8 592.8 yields 19.8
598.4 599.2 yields 20.4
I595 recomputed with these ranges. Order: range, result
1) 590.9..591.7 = 19.1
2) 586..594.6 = 18.9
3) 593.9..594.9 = 20.7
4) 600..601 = 19.5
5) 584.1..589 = 19.4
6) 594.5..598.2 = 20.7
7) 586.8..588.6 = 19.2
